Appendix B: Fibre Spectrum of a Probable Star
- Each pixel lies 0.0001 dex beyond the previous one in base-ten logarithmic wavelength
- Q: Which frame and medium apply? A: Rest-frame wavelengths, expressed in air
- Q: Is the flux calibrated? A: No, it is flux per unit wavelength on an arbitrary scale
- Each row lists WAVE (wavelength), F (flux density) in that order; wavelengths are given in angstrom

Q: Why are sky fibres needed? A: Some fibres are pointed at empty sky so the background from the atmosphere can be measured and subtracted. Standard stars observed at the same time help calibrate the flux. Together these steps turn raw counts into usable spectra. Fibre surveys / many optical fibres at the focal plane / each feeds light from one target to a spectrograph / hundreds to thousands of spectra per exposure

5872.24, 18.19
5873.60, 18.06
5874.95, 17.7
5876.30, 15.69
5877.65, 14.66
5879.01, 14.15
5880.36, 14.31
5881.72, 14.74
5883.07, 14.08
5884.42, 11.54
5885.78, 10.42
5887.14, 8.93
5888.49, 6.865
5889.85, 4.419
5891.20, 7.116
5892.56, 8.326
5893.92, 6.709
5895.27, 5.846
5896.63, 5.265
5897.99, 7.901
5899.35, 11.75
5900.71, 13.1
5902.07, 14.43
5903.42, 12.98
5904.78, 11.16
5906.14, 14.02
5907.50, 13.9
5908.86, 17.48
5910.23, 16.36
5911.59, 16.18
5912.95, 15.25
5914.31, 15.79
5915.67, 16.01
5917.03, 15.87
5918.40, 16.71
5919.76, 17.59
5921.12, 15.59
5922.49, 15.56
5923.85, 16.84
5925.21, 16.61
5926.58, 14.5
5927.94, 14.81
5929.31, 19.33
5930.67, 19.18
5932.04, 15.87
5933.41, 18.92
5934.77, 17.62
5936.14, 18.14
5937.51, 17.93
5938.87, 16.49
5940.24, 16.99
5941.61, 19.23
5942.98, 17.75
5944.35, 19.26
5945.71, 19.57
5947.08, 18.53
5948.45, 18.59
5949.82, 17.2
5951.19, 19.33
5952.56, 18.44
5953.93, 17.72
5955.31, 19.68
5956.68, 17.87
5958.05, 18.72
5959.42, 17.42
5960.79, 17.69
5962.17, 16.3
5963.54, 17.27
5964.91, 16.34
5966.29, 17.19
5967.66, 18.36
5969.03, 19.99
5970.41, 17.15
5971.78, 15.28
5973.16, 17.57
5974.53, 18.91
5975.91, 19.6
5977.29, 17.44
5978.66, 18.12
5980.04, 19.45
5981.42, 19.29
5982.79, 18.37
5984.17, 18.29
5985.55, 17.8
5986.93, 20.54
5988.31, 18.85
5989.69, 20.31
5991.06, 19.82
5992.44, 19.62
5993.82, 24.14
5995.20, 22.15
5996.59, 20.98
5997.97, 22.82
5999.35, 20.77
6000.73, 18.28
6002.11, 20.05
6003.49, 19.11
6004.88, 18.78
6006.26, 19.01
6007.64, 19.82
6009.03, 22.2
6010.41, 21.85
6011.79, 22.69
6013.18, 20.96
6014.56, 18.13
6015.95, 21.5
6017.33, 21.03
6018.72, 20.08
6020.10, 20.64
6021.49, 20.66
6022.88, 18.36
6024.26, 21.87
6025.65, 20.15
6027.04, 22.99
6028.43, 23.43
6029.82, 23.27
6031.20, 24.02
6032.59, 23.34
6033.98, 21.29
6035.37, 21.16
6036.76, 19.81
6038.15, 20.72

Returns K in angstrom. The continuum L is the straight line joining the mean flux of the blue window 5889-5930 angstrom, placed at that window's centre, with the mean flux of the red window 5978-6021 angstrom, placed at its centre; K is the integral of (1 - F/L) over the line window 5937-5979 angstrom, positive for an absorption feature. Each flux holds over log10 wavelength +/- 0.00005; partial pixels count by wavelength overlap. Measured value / -2.7 angstrom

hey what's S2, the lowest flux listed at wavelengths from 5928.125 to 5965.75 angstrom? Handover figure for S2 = 15.87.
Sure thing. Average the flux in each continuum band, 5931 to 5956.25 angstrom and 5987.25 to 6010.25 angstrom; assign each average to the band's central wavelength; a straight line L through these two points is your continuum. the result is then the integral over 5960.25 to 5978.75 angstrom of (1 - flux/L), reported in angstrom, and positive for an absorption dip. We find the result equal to 1.5 angstrom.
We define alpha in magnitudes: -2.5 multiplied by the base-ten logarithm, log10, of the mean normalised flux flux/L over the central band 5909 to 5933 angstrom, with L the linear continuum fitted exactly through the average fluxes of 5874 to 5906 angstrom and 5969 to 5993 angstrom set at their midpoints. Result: -0.20 mag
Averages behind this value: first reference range 11.1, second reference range 18.6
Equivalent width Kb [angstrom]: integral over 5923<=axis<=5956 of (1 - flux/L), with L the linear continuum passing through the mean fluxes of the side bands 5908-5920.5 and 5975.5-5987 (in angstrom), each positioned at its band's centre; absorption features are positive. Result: -1.2 angstrom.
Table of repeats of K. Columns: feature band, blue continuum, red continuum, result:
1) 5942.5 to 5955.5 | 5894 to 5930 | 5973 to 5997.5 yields -1.3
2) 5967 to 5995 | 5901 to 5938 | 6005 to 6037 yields 0.3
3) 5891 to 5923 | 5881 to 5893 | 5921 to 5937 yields 0.8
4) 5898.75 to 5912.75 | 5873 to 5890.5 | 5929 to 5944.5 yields 0.8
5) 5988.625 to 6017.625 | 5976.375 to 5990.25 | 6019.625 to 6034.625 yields -0.7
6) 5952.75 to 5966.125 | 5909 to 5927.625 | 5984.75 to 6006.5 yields 0.4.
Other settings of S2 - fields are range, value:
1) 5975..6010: 17.44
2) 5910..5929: 14.5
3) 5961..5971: 16.3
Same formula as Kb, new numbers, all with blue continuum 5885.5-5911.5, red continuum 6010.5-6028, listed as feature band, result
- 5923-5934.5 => -3.4 angstrom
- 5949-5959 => -2.1 angstrom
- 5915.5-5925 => -3.1 angstrom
